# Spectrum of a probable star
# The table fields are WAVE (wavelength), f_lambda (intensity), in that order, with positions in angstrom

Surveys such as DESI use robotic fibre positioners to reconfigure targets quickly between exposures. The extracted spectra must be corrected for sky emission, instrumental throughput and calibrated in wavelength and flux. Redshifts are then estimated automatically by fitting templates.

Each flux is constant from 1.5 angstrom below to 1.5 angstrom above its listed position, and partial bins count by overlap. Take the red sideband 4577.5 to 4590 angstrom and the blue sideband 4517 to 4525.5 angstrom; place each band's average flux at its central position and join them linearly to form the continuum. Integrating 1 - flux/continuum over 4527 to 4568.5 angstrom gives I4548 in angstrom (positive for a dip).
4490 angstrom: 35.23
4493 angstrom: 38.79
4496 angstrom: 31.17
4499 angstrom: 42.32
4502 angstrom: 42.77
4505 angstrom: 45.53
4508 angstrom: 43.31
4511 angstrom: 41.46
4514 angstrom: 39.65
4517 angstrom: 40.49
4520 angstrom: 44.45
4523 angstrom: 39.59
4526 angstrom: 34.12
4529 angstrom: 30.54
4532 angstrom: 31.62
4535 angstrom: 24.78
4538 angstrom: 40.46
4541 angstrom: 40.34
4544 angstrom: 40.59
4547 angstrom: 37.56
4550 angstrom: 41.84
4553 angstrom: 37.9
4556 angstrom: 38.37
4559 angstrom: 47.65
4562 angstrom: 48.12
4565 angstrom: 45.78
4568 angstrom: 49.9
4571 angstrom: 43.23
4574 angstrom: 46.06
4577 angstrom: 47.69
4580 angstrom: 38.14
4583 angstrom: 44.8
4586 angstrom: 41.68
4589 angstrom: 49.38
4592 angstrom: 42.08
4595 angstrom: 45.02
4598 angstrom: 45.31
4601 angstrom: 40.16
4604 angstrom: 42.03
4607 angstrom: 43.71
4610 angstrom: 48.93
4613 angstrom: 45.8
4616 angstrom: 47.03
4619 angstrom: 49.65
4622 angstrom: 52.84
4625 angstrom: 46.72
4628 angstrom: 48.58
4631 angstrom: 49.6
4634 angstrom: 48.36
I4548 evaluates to 2.7 angstrom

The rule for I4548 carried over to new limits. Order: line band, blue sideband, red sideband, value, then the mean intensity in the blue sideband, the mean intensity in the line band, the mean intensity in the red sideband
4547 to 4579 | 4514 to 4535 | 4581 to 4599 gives -2.4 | 36.1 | 44.2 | 44.5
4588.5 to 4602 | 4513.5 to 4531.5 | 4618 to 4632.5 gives 0.5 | 37.7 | 44.2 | 49.5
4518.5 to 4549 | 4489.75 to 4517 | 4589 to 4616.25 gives 3.7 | 40.3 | 36.5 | 44.6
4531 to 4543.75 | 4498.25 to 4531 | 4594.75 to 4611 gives 1.9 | 40.2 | 35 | 44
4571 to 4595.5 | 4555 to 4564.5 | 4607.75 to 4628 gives 1.1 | 45.2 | 44.3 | 48.3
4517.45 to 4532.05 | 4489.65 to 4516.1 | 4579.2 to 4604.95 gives 1.5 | 40.2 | 36.8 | 43.3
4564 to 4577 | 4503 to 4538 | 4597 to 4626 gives -1.2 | 38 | 46.4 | 46.2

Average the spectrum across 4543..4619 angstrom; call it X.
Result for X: 44.1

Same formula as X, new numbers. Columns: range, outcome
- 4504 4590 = 41.1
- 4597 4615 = 44.4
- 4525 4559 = 36.7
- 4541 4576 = 43.3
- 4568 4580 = 45.2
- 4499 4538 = 38.4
